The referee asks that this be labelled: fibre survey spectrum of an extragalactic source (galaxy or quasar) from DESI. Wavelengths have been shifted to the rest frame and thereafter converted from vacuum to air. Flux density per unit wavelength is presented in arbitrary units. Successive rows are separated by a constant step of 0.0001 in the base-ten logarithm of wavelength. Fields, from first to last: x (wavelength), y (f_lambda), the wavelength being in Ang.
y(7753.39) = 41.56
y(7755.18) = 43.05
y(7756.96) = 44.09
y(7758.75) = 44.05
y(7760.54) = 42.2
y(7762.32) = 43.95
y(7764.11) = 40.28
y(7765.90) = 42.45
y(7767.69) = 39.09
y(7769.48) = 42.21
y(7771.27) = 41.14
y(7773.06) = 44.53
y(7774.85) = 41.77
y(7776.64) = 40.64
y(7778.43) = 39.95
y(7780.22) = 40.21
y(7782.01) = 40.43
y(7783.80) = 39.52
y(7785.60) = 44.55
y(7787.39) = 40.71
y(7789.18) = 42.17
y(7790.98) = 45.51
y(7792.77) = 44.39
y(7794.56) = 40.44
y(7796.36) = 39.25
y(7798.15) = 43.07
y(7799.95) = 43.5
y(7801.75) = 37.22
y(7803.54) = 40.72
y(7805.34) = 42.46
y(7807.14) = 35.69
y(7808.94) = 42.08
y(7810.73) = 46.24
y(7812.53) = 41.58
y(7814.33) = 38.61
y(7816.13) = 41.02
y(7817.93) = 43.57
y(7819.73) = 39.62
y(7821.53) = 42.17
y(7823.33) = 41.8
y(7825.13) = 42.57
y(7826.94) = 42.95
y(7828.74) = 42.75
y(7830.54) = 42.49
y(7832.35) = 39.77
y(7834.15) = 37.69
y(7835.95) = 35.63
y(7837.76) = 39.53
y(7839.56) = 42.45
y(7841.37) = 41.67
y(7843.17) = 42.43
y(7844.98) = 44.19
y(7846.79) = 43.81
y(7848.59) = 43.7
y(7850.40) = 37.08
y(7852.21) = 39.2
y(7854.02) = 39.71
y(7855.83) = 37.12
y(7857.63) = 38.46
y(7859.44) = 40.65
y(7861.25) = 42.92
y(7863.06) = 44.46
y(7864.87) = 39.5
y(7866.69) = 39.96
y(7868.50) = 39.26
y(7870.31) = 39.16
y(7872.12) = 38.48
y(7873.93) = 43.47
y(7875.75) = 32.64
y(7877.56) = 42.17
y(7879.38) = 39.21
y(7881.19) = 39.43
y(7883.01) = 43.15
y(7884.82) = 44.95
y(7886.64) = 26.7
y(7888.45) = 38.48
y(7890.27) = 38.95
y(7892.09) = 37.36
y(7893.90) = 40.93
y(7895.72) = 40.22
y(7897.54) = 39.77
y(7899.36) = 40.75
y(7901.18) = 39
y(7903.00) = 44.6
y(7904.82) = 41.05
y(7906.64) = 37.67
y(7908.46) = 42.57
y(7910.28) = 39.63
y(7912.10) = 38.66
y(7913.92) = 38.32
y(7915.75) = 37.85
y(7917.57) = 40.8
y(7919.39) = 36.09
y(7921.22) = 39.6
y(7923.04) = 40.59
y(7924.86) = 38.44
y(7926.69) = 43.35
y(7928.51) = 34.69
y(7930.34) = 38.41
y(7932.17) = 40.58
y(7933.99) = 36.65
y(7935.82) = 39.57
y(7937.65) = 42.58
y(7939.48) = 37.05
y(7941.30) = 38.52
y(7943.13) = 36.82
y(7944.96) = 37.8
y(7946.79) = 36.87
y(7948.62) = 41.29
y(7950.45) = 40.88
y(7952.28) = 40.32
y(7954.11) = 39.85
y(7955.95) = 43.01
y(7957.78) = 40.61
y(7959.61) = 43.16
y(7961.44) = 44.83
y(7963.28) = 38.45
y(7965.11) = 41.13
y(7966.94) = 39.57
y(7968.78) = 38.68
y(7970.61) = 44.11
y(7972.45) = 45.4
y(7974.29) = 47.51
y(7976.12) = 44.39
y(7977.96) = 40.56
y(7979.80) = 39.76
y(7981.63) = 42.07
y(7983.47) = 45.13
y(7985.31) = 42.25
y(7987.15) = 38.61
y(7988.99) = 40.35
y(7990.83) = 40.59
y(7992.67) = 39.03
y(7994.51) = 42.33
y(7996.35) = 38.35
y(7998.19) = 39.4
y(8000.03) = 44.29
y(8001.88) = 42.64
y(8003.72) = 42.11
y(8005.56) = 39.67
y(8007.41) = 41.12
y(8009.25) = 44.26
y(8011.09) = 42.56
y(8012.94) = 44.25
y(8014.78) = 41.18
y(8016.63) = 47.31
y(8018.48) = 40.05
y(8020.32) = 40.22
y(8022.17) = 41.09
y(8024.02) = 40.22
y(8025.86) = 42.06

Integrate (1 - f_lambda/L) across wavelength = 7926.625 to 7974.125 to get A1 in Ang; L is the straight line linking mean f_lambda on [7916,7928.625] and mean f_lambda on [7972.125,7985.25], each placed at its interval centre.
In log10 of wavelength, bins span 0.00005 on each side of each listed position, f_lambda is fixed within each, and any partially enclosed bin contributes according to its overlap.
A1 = 1.3 Ang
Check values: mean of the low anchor 39.3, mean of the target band 40.2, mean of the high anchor 43.4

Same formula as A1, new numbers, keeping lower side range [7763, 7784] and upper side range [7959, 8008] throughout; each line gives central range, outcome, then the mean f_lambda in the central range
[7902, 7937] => 1.7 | 39.4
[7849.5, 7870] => 0.7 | 39.8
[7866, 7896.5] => 1.7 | 39.1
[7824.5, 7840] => 0.3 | 40.6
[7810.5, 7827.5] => -0.3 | 41.8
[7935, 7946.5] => 0.8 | 38.6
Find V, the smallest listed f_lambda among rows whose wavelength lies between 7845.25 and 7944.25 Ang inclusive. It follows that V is 26.7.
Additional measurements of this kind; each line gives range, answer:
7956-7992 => 38.45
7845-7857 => 37.08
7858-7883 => 32.64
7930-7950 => 36.65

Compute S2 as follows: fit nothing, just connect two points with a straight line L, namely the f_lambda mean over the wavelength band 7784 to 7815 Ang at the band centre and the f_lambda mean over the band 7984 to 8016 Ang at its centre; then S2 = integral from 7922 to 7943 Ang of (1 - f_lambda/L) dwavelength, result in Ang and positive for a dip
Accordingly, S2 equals 1.2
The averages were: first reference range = 41.6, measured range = 39.1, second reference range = 41.5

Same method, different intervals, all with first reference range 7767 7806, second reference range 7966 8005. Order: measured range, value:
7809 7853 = 0.2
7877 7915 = 1.8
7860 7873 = 0.3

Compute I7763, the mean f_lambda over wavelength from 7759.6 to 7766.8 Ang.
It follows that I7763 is 42.2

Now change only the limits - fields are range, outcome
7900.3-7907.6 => 40.6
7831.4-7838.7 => 38.2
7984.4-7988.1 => 40.4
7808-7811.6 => 44.1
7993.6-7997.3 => 40.4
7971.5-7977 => 45.7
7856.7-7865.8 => 41.2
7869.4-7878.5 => 39.2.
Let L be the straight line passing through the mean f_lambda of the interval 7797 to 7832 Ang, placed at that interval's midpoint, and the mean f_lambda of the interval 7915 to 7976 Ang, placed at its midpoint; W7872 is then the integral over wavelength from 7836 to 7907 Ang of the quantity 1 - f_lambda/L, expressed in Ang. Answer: 1.55 Ang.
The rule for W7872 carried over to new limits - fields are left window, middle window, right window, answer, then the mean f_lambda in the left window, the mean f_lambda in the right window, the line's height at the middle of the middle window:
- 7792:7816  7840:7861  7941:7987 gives 0.19 Ang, 41.2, 41.3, 41.2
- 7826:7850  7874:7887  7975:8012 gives 0.71 Ang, 41.4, 41.5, 41.4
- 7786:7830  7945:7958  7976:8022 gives 0.45 Ang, 41.7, 41.6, 41.7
